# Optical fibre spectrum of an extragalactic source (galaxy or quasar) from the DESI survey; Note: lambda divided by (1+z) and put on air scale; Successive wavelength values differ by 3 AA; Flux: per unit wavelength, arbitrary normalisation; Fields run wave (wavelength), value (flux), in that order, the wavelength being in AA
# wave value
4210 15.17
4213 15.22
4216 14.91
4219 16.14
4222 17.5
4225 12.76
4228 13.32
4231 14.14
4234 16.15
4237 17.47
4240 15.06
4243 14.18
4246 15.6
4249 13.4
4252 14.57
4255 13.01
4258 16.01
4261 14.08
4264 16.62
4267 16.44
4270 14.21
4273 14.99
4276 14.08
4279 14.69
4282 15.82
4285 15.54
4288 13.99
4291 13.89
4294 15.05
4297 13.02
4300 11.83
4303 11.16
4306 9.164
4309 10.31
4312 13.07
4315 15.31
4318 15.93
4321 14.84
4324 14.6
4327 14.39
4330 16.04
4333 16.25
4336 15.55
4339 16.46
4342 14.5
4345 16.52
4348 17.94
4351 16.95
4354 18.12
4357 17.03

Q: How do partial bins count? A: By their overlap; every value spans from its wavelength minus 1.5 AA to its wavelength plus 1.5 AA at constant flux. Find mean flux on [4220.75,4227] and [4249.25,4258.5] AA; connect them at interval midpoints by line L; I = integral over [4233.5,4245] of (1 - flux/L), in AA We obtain -0.9 AA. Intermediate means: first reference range 14.9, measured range 15.7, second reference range 14.2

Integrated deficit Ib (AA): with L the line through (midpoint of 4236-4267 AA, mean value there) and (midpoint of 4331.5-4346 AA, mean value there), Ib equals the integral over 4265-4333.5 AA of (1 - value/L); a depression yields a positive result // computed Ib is 6.0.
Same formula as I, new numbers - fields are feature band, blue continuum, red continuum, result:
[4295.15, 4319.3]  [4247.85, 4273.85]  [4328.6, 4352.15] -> 4.9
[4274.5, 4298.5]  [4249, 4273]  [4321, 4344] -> 0.9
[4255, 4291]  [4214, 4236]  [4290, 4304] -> -3.4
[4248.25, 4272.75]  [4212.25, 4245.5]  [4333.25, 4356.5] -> 1.1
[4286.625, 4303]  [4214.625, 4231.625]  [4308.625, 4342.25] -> 1.7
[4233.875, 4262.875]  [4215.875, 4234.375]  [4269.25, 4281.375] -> -0.3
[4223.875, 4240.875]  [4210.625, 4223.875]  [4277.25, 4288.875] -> 0.8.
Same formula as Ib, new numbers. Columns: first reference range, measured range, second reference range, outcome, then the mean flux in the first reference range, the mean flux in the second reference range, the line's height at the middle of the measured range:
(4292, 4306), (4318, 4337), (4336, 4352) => -0.5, 12.4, 16.4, 14.9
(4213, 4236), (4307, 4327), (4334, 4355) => 2.8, 15.1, 16.5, 16.2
